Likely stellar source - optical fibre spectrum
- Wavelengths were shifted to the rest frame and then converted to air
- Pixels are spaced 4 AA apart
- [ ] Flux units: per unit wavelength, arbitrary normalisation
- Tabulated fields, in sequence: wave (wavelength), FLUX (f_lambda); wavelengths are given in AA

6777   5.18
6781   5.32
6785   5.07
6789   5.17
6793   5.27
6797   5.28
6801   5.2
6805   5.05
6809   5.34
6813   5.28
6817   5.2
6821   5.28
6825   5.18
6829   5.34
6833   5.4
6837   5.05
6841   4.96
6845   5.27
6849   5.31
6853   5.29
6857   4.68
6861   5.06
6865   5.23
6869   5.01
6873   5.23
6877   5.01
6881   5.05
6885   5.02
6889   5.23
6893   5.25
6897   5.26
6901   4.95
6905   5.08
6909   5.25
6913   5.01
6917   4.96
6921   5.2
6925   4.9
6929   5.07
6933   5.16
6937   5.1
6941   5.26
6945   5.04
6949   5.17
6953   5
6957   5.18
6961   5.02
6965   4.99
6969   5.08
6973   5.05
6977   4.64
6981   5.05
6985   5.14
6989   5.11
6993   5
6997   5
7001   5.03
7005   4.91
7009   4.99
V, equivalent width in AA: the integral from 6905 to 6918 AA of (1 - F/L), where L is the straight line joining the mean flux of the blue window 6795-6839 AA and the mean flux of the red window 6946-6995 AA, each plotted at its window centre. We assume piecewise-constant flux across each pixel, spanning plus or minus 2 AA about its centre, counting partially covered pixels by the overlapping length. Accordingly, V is 0.1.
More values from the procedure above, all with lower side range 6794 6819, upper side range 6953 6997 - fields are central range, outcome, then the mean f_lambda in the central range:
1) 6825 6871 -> 0.3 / 5.15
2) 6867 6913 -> 0.1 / 5.12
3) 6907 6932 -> 0.1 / 5.07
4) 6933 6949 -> -0.2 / 5.14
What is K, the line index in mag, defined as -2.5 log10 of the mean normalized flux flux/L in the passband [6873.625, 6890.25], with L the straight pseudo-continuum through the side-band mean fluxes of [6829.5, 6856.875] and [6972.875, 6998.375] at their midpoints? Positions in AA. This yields 0.01 mag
